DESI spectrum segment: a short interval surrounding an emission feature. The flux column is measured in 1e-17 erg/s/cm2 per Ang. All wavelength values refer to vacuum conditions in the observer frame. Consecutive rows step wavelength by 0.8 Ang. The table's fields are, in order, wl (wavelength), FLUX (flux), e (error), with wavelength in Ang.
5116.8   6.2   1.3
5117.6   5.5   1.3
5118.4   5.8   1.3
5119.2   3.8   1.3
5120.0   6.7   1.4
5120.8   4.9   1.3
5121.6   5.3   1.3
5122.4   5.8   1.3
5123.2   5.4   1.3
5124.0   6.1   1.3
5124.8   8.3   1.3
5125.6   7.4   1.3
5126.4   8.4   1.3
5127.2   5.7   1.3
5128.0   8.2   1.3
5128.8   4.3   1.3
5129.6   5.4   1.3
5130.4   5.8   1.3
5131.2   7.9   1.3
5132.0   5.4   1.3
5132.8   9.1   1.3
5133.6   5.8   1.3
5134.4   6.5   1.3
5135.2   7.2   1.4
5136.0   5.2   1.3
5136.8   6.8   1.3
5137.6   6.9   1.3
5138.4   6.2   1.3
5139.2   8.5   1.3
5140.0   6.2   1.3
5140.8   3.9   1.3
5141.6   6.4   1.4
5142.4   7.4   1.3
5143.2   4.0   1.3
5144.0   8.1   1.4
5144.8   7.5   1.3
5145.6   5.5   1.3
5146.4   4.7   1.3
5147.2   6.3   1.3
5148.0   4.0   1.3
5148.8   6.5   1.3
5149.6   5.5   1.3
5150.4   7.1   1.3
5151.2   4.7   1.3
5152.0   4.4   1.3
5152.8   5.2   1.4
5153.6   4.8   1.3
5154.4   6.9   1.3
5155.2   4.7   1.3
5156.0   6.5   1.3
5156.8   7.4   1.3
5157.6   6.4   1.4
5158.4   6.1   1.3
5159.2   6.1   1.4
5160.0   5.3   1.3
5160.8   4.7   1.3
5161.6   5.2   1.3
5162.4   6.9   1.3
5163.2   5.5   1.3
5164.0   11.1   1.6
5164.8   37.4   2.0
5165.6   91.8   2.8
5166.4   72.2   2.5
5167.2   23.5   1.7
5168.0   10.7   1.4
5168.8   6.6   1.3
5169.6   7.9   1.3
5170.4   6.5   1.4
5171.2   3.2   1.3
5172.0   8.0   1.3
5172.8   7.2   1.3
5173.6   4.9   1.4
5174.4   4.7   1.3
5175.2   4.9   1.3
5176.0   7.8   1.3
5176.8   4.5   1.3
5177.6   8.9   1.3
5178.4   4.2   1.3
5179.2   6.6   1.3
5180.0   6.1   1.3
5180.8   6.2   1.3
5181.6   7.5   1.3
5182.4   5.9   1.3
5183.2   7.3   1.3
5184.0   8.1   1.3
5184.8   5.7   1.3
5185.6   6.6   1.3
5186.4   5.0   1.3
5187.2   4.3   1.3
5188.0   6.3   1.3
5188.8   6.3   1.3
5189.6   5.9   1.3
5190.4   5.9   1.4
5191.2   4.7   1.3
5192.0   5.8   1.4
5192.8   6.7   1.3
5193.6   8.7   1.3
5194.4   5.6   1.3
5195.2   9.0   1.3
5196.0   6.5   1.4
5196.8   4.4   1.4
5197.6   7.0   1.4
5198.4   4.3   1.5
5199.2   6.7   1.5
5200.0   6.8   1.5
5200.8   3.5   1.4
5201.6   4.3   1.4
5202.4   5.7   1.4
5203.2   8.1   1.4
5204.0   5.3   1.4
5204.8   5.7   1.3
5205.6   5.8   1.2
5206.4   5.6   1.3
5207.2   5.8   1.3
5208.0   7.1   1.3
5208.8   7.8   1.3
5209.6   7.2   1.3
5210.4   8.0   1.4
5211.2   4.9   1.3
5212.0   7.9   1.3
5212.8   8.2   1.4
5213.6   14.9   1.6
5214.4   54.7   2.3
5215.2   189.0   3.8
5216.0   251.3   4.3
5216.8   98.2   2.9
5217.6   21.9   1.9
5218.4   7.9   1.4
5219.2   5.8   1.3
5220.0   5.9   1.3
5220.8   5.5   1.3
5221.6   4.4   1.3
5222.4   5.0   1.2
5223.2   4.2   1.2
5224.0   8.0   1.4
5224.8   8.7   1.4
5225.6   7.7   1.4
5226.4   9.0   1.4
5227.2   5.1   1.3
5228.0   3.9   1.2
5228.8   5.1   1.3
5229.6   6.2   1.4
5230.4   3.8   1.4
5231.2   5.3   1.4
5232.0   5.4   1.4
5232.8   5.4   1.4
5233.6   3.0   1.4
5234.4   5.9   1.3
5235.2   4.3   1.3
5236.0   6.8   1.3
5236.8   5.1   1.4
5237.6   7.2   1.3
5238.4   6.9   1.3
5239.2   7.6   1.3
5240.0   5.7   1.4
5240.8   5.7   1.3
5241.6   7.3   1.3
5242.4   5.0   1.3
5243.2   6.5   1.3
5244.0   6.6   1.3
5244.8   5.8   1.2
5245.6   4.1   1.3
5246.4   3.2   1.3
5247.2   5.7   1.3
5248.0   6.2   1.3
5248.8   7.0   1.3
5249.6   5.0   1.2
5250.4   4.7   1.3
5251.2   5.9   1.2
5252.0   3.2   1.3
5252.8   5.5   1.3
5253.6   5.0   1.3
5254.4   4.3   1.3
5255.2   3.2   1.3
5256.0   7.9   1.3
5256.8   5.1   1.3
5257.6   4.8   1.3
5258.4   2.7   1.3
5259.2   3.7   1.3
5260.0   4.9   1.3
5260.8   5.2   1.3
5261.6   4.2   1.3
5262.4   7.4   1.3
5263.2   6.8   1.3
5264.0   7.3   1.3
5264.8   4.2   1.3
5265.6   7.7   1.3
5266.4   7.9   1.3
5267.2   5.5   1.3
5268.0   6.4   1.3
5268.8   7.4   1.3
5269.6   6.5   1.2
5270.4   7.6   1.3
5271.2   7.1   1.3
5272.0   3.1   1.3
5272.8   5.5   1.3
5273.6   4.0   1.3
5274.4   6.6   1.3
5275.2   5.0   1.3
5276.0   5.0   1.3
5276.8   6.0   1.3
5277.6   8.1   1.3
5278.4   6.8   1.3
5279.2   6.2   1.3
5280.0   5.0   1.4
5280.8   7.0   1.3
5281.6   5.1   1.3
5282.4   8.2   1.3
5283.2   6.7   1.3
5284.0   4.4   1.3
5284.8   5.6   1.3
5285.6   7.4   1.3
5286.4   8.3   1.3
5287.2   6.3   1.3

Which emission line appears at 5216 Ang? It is [O III] 5007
